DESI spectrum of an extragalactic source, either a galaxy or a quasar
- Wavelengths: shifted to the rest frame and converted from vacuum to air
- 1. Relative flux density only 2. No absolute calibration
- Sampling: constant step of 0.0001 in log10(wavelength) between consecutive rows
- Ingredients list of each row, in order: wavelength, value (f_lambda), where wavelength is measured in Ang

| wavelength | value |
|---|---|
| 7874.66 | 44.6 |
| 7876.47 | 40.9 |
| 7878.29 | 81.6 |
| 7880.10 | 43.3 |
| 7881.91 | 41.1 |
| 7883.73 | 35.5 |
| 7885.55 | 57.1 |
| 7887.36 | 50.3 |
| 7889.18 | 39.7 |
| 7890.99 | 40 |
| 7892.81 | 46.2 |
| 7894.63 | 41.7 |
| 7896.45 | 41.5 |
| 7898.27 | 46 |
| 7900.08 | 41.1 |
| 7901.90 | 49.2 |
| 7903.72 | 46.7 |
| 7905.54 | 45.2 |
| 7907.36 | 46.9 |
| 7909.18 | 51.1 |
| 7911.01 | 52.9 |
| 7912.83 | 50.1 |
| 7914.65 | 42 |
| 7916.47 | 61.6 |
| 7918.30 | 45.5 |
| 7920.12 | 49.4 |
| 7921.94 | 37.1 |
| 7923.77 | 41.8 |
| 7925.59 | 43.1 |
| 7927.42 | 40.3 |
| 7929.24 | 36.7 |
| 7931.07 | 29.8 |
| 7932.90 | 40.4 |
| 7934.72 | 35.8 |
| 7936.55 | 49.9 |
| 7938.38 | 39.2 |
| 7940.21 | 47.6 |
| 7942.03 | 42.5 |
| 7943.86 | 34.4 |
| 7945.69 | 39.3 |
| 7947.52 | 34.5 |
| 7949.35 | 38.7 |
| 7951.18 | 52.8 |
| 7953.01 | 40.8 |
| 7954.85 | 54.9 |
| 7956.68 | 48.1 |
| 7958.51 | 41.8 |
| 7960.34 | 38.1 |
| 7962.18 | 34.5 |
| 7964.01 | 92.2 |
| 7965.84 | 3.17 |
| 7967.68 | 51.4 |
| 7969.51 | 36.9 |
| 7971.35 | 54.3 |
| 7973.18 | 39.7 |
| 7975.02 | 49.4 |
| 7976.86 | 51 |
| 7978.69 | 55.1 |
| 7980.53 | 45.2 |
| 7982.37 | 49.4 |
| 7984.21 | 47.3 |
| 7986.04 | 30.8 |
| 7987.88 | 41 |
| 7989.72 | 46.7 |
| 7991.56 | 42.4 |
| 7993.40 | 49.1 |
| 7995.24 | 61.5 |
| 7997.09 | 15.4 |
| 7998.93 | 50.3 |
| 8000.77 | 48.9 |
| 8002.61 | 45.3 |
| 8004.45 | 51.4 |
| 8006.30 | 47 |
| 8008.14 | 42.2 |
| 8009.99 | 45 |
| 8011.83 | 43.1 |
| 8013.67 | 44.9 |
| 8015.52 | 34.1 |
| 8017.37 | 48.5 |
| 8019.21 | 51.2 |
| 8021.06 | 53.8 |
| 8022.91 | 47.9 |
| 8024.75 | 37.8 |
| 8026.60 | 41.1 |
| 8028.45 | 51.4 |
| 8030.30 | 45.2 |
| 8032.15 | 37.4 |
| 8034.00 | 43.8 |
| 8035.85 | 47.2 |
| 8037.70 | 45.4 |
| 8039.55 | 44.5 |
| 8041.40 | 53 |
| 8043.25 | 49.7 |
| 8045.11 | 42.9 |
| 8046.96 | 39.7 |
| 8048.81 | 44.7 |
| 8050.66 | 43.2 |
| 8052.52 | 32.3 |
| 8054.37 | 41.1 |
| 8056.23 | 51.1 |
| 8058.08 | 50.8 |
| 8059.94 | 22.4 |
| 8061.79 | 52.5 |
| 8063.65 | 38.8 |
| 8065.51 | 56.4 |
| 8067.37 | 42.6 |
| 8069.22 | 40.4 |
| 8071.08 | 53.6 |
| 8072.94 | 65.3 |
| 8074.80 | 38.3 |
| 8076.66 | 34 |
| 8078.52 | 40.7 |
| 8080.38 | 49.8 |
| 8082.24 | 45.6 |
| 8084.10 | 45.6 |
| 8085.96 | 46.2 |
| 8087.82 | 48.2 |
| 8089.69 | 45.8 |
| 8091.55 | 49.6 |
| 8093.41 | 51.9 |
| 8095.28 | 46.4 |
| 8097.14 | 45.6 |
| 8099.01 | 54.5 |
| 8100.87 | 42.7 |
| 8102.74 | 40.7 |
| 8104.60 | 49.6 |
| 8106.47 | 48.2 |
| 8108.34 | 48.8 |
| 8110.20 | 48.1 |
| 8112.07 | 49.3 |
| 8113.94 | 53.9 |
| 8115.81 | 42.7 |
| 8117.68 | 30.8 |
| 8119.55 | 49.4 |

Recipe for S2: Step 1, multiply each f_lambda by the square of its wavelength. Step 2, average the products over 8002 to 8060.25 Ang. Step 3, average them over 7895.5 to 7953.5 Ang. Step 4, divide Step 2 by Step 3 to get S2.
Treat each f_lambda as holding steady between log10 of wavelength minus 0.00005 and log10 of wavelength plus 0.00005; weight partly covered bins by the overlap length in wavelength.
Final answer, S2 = 1.05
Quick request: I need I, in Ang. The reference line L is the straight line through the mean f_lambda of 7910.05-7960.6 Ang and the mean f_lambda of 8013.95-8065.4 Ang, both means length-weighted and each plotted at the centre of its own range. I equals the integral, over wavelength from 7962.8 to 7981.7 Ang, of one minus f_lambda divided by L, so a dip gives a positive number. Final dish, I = -1.7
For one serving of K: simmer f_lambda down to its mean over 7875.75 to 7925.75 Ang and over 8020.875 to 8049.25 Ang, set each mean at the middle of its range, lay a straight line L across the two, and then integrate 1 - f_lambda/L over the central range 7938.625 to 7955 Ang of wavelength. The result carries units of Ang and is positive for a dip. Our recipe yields 1.5 Ang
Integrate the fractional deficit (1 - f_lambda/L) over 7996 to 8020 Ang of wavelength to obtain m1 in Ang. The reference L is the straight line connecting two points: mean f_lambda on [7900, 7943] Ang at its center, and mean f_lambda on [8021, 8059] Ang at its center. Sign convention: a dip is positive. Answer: 0.5 Ang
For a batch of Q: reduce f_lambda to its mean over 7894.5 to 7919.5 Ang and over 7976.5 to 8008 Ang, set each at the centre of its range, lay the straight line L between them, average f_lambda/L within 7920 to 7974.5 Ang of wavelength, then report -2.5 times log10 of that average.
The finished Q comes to 0.11 mag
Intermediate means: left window 47.5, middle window 42.3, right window 45.6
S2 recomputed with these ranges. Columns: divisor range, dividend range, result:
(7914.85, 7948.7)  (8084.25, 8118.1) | 1.18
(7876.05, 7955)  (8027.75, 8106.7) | 1.06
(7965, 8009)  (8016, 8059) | 1.04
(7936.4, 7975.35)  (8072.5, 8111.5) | 1.11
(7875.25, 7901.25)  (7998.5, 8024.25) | 1.04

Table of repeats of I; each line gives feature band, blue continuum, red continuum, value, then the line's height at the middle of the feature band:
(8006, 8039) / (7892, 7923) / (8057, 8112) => 1.2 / 46.5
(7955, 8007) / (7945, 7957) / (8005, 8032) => -1.1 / 44.5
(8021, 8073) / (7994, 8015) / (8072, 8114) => 1.2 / 46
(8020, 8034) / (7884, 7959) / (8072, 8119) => 0.2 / 45.6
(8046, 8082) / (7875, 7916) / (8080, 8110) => 2.5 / 47.4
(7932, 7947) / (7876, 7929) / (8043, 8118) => 1.7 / 46.3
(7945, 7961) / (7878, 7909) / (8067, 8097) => 1.0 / 46.2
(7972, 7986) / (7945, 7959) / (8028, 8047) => -0.8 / 44.5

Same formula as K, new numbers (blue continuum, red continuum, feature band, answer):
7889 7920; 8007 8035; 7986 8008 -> 0.16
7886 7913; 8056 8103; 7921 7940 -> 2.59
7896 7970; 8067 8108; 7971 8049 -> -0.30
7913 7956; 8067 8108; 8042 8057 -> 0.81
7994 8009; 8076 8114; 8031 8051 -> 0.54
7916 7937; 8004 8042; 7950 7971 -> -0.94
